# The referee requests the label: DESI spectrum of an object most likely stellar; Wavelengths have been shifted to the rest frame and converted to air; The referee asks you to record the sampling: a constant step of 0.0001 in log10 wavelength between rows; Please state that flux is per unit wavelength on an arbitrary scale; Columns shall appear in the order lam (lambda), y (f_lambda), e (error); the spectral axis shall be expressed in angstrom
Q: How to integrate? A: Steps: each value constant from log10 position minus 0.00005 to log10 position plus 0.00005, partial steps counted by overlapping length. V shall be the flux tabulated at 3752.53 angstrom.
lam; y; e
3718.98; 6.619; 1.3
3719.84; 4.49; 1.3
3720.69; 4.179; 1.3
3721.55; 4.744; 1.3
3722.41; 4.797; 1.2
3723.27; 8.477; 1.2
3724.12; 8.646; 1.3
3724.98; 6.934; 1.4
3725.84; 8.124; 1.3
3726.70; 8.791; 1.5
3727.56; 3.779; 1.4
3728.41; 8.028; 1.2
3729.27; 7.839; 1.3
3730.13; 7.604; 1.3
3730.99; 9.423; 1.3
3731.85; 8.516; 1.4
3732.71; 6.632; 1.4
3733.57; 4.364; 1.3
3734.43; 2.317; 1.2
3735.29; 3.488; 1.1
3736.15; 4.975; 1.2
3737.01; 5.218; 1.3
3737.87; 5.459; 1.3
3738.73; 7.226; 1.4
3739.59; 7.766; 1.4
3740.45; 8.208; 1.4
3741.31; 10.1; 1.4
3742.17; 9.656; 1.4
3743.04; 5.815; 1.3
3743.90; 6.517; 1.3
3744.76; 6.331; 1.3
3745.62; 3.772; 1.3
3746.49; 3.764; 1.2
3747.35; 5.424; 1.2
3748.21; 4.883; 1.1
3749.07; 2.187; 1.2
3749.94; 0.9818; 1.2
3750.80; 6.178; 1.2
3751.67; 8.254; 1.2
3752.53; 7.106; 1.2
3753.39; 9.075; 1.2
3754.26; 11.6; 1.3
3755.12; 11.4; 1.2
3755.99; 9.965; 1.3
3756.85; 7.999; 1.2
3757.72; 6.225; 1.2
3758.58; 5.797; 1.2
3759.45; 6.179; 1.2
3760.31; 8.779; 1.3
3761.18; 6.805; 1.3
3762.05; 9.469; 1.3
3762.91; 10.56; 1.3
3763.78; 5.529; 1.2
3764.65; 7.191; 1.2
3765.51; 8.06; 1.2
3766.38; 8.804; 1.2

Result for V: 7.106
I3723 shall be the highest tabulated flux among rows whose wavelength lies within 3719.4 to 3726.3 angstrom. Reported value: 8.646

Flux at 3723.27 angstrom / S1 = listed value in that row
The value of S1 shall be 8.477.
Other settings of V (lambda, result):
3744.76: 6.331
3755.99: 9.965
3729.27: 7.839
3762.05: 9.469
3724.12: 8.646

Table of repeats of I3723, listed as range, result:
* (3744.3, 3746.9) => 6.331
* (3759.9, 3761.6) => 8.779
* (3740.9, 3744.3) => 10.1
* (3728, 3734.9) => 9.423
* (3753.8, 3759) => 11.6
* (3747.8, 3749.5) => 4.883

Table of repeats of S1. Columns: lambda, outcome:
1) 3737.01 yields 5.218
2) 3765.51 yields 8.06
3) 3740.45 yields 8.208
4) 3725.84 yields 8.124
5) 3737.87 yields 5.459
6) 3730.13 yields 7.604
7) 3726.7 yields 8.791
